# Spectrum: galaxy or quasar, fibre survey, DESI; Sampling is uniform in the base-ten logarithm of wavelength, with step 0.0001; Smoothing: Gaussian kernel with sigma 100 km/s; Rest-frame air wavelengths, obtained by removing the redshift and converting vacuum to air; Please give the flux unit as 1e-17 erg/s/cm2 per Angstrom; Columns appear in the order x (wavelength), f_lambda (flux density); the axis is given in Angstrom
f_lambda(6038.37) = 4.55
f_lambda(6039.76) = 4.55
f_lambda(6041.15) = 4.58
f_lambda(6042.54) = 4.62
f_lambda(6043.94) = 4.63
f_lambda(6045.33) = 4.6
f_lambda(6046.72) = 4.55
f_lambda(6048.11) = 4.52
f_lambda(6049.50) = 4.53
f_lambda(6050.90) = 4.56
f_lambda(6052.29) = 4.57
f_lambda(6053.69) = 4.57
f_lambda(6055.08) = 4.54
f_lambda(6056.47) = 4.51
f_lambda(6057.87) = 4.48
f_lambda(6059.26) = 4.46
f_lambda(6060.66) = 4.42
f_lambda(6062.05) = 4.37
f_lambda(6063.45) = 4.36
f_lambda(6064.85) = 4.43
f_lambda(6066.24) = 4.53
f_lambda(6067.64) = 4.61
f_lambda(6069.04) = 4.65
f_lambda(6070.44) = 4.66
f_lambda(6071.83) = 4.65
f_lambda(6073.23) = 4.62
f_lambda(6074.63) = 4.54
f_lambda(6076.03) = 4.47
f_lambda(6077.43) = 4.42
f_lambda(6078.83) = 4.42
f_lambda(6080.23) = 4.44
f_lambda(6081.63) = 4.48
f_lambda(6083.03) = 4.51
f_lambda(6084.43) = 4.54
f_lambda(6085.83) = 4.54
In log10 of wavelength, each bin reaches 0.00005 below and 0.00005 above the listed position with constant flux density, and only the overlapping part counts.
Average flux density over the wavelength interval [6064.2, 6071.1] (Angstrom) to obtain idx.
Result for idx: 4.58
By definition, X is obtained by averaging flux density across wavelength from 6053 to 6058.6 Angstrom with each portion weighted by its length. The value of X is 4.53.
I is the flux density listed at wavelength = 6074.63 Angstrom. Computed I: 4.54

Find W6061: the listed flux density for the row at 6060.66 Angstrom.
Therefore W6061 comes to 4.42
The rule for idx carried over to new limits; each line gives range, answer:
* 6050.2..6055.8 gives 4.56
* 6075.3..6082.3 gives 4.44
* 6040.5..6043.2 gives 4.6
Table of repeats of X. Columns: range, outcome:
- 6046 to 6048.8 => 4.54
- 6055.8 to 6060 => 4.48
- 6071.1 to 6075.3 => 4.61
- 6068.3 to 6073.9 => 4.65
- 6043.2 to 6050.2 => 4.56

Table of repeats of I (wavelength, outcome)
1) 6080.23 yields 4.44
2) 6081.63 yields 4.48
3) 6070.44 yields 4.66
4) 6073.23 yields 4.62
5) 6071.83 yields 4.65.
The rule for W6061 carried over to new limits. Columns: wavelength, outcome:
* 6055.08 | 4.54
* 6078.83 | 4.42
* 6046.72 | 4.55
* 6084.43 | 4.54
